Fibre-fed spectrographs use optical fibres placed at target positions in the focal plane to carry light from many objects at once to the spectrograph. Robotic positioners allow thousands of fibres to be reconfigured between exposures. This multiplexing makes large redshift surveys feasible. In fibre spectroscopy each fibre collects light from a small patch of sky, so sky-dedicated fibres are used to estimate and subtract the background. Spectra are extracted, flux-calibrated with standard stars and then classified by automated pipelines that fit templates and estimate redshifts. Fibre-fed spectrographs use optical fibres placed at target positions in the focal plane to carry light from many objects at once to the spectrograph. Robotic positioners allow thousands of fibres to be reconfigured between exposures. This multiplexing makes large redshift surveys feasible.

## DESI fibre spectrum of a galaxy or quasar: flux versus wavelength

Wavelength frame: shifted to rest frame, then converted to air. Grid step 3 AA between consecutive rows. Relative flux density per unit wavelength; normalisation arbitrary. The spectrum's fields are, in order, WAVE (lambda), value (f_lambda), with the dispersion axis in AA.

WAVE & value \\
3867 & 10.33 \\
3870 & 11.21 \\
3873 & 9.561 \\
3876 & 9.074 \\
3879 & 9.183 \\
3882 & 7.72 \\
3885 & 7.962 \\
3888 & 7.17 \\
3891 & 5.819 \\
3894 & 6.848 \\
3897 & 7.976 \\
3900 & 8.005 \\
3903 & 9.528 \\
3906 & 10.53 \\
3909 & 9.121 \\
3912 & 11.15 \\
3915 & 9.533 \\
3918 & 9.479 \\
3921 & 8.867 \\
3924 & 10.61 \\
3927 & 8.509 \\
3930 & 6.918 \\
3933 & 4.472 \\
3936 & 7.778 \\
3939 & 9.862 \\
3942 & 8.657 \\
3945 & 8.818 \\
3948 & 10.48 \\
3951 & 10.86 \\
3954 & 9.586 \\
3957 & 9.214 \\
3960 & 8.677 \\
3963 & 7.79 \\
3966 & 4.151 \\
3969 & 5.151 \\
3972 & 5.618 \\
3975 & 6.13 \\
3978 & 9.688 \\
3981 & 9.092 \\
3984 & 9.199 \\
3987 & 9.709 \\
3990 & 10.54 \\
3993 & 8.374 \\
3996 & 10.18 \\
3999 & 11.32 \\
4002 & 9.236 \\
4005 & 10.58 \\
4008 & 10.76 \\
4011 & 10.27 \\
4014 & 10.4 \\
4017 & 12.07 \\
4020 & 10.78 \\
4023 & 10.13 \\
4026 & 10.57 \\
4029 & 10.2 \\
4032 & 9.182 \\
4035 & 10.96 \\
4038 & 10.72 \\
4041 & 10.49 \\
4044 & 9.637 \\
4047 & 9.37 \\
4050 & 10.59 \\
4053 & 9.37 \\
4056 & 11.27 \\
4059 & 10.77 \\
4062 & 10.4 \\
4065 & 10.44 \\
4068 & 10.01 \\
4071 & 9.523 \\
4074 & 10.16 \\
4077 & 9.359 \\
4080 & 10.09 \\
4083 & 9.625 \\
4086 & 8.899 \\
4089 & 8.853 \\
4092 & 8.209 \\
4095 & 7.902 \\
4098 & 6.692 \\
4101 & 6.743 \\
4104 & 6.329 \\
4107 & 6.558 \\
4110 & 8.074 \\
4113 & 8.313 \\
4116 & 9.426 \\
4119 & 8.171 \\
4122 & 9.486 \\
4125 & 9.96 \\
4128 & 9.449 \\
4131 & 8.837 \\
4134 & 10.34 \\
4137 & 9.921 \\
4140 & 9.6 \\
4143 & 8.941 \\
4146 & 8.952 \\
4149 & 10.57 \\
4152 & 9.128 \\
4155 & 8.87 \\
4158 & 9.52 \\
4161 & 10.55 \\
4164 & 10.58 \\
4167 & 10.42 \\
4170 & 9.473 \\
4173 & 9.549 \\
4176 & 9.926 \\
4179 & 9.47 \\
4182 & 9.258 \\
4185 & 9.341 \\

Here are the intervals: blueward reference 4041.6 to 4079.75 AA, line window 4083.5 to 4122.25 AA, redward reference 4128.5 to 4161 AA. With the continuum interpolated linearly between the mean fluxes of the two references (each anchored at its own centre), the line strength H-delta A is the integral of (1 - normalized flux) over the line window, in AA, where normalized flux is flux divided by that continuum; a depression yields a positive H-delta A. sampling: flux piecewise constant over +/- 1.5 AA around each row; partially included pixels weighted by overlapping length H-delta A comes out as 7.2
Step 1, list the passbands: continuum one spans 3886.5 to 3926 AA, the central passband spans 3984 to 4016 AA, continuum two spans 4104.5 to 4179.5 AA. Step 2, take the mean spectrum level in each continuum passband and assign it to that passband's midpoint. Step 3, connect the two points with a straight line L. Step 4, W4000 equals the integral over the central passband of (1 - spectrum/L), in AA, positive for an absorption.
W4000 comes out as -3.9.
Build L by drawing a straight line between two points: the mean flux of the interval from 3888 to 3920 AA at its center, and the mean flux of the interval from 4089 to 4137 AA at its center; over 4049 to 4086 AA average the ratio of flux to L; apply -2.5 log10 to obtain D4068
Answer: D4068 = -0.19 mag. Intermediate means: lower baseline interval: 8.72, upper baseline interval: 8.37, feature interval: 10.1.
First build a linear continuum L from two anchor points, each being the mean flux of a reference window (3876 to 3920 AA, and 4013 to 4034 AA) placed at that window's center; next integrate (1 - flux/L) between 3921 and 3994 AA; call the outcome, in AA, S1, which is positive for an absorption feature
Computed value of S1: 8.8 AA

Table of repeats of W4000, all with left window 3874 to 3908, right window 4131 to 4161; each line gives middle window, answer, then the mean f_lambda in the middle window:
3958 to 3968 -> 2.0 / 6.9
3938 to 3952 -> -2.0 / 9.69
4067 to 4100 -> 0.8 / 8.98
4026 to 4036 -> -1.3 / 10.1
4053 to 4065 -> -2.0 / 10.6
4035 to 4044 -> -1.5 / 10.5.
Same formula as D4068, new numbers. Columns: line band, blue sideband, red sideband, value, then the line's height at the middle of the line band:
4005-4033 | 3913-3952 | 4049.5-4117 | -0.177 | 8.93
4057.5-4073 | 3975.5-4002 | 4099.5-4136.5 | -0.144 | 8.95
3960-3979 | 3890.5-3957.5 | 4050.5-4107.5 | 0.341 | 8.92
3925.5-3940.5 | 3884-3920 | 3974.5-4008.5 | 0.193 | 8.96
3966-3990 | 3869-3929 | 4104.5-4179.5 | 0.165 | 9.01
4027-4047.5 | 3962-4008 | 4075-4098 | -0.164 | 8.7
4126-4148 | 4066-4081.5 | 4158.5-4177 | 0.058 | 9.99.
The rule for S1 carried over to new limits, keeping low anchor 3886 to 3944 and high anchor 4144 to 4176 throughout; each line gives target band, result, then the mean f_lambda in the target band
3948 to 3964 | -1.3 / 9.39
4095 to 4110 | 4.1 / 6.86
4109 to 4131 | 1.3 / 8.99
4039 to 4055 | -1.4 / 9.96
